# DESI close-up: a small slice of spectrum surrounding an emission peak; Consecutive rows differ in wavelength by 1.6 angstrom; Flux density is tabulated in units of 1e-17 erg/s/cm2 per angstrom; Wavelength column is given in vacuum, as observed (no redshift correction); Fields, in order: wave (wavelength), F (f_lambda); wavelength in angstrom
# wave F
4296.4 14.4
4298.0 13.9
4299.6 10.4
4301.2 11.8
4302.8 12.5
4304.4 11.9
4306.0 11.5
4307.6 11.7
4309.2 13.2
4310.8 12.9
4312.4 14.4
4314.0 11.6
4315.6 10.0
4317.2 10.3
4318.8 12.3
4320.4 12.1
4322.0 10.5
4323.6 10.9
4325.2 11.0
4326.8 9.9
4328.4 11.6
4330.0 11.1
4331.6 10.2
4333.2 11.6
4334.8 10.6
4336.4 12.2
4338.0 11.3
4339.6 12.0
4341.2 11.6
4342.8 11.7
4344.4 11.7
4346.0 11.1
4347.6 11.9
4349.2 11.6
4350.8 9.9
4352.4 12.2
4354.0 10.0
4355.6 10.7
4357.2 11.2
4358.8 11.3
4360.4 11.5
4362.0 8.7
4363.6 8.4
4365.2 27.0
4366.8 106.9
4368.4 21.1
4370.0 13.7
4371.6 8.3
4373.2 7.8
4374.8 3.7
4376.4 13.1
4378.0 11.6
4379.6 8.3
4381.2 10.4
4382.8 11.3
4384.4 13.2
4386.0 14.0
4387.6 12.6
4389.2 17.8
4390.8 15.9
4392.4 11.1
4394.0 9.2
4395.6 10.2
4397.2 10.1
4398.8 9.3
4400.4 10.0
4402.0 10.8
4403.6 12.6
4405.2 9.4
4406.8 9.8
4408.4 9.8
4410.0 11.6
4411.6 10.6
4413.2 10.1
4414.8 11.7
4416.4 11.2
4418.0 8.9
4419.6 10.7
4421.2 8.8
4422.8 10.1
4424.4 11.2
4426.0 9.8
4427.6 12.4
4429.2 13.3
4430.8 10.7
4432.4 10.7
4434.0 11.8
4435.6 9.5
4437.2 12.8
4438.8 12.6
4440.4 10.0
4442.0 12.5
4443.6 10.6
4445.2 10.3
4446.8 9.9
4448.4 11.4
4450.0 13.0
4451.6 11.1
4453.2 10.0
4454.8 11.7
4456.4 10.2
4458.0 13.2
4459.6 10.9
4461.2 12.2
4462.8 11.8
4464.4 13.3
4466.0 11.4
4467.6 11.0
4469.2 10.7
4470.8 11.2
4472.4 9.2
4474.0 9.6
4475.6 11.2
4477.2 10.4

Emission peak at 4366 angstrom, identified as H-gamma 4340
